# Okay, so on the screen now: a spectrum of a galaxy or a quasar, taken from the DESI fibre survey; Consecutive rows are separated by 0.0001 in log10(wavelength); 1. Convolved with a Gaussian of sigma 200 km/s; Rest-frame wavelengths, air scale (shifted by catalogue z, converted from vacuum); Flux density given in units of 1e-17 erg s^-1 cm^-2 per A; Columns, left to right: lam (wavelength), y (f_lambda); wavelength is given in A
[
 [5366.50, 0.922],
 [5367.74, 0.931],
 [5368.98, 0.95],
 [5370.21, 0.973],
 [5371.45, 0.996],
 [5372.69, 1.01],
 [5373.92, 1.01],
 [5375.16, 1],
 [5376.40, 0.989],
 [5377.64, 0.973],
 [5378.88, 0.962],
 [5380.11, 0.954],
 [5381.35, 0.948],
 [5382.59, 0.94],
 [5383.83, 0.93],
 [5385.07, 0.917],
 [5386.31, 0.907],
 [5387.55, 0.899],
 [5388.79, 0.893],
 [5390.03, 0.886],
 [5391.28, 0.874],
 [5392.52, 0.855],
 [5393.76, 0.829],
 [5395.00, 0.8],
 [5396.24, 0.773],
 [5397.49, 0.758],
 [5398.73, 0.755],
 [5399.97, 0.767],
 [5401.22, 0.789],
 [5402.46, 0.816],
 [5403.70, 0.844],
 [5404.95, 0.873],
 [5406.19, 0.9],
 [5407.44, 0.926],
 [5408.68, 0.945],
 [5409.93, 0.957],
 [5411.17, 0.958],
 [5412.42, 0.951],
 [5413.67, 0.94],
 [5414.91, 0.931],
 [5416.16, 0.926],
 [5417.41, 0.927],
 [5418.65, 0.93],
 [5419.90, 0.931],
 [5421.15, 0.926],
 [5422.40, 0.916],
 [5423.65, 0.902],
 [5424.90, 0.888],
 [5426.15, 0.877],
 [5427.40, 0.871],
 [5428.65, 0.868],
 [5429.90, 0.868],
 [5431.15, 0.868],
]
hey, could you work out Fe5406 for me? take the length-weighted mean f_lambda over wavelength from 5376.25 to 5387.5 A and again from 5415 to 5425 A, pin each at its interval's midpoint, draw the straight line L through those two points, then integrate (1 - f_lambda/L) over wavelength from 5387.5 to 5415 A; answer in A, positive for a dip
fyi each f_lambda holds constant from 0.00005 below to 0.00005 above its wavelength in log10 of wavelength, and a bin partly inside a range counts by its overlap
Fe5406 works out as 2.0 A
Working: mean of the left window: 0.943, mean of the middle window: 0.864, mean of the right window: 0.92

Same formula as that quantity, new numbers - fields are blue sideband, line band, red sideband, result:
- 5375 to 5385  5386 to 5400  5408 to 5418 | 1.73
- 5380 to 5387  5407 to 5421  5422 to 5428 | -0.59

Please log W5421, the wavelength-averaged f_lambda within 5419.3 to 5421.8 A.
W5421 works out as 0.927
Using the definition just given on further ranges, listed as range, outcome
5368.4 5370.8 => 0.964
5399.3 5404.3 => 0.804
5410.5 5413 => 0.955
